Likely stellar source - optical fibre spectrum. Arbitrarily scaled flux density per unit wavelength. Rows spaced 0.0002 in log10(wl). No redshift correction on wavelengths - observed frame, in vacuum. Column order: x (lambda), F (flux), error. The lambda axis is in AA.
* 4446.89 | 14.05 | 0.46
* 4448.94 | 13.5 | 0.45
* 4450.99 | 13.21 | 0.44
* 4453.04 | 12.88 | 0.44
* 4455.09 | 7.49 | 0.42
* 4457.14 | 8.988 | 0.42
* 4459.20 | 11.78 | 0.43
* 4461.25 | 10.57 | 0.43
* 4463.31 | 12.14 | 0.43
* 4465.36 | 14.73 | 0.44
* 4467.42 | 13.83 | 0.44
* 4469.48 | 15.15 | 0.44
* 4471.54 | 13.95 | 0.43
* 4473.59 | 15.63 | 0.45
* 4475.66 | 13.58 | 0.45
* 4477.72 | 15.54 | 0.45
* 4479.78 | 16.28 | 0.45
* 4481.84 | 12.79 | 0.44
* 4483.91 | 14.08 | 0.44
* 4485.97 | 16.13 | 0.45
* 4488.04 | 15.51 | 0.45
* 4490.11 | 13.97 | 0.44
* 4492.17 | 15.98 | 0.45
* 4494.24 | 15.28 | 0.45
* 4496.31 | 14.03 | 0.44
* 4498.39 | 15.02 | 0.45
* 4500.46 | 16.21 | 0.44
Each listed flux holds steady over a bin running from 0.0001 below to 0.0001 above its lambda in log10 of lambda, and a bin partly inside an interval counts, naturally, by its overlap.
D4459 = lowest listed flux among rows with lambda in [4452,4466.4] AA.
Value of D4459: 7.49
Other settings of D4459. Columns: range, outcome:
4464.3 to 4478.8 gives 13.58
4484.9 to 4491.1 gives 13.97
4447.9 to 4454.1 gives 12.88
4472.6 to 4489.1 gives 12.79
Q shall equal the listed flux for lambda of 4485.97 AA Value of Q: 16.13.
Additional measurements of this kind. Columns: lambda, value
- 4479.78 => 16.28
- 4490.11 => 13.97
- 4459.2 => 11.78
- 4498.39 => 15.02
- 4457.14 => 8.988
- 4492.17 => 15.98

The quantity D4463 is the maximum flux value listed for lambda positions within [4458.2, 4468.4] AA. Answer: 14.73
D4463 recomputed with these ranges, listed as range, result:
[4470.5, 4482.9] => 16.28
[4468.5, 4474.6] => 15.63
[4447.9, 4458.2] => 13.5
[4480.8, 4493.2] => 16.13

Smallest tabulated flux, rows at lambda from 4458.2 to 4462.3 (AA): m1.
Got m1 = 10.57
